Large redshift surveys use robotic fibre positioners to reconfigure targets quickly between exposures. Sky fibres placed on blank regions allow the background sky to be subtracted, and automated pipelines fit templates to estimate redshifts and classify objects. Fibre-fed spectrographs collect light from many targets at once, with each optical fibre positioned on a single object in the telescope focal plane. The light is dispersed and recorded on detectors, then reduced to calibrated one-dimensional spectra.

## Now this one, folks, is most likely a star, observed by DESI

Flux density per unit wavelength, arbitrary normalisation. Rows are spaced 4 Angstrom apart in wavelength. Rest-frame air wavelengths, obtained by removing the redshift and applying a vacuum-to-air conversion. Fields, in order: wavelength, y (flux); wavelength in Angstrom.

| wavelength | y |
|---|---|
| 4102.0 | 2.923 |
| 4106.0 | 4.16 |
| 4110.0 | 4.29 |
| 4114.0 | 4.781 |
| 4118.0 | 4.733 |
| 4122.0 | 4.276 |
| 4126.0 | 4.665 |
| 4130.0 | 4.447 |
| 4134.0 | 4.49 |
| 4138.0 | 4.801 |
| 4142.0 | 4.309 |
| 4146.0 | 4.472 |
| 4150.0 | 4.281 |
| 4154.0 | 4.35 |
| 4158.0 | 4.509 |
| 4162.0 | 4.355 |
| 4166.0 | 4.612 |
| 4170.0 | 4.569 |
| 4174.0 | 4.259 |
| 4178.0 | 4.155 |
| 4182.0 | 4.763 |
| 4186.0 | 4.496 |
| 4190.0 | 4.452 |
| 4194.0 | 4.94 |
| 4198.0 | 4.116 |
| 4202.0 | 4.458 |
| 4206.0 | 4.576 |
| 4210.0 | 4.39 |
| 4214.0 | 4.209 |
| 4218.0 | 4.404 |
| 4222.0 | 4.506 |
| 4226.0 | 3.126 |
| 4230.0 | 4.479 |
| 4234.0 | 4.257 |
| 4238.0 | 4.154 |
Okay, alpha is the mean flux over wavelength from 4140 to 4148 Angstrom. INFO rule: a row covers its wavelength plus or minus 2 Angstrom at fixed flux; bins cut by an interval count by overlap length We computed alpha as 4.39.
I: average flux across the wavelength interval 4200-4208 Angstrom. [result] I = 4.52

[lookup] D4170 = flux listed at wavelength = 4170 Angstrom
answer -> 4.569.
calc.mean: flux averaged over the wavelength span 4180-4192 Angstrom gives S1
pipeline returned 4.57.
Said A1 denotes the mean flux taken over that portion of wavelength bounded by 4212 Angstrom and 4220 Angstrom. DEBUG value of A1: 4.31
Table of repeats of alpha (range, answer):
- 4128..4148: 4.5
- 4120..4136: 4.47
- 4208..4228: 4.13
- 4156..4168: 4.49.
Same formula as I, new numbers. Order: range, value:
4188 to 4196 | 4.7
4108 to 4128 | 4.55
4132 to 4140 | 4.65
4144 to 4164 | 4.39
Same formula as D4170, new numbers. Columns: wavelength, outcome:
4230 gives 4.479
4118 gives 4.733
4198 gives 4.116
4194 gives 4.94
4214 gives 4.209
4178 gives 4.155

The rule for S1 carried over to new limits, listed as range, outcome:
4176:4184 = 4.46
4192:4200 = 4.53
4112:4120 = 4.76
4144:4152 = 4.38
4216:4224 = 4.46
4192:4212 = 4.5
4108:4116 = 4.54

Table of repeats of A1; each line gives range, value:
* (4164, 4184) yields 4.47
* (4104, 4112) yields 4.22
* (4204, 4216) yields 4.39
